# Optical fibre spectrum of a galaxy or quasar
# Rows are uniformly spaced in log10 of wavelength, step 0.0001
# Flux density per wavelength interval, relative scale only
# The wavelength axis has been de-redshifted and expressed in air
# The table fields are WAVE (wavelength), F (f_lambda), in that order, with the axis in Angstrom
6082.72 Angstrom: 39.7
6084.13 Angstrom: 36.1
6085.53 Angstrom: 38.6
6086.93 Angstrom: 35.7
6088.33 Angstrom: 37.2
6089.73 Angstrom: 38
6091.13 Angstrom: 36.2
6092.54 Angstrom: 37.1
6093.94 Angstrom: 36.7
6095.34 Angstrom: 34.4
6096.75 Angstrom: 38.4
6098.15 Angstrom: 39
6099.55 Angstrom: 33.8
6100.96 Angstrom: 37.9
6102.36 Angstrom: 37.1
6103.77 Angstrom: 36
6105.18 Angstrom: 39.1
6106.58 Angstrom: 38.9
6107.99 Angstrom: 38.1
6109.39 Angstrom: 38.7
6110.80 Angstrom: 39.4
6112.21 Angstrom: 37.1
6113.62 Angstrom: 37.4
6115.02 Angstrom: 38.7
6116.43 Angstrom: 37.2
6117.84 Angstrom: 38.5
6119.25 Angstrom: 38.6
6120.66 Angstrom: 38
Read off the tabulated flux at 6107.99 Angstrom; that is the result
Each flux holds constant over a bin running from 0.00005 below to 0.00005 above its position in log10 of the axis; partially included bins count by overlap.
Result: 38.1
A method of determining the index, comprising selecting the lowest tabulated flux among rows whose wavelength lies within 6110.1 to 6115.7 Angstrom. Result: 37.1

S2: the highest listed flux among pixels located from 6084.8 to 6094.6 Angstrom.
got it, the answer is 38.6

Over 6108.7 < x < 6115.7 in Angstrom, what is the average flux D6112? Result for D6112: 38.3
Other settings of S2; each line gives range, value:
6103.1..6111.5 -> 39.4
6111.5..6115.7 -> 38.7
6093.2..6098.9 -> 39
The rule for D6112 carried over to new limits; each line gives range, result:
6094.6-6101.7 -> 36.7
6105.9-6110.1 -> 38.6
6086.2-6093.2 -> 36.8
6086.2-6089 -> 36.5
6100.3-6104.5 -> 37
